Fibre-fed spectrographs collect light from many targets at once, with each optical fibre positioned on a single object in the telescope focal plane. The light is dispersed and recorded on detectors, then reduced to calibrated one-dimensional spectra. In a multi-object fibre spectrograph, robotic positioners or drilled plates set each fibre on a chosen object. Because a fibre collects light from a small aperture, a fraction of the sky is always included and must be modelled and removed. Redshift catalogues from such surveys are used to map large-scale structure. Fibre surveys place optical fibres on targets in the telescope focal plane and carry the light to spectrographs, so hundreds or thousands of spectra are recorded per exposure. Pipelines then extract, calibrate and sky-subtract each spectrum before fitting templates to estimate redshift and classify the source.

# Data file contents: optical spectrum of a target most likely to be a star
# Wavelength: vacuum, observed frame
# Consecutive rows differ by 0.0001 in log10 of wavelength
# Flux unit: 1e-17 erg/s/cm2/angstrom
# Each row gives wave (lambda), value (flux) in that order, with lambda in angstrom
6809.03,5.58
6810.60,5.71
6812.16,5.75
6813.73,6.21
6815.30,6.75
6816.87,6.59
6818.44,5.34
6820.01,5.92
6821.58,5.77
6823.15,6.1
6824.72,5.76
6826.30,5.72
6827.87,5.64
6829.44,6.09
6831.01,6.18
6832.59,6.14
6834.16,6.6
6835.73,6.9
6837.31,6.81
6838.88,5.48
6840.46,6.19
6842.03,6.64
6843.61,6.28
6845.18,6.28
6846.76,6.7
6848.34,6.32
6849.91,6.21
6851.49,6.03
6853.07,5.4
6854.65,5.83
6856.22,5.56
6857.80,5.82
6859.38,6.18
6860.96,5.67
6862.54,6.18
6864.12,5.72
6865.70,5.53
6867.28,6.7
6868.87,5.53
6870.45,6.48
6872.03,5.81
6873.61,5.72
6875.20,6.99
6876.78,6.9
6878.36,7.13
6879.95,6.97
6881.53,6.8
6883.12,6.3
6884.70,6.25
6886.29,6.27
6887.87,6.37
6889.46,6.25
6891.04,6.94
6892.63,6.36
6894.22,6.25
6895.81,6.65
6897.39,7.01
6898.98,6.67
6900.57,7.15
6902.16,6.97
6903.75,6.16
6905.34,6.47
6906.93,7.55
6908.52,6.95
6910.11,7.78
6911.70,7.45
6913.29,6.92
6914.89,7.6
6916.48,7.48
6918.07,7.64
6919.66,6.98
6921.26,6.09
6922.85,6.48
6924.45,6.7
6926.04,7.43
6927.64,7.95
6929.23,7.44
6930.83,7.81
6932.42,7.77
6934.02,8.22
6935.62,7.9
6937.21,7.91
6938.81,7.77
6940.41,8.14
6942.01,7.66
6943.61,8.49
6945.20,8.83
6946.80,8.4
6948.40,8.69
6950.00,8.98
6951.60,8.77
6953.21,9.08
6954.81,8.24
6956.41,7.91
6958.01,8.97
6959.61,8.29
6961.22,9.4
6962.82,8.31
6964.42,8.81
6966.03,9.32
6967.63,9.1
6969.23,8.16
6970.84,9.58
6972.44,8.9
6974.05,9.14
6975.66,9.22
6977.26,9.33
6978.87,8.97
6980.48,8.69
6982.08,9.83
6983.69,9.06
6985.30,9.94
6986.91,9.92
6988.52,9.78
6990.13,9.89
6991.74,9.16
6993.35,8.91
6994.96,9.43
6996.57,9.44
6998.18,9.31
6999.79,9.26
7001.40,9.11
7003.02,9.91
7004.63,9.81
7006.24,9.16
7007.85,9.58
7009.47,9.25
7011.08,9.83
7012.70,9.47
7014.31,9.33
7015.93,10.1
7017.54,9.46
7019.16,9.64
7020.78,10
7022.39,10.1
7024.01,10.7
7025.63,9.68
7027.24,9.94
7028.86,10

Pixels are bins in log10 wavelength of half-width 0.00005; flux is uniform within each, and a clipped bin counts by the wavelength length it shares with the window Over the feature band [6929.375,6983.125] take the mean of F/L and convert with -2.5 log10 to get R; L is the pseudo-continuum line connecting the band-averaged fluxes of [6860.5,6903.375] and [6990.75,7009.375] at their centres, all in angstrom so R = -0.04 mag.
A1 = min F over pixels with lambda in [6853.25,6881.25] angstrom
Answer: 5.53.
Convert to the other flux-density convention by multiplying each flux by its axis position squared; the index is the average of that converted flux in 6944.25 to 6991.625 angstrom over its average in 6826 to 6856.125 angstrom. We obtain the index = 1.52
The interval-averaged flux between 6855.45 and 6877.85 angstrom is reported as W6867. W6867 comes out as 6.07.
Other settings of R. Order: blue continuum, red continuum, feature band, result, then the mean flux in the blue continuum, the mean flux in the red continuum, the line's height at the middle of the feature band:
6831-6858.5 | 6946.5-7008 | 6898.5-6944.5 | 0.074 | 6.19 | 9.12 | 7.89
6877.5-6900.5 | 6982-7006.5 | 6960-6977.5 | -0.025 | 6.61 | 9.49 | 8.79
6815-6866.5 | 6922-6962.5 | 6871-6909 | 0.071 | 6.06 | 8.13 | 7.07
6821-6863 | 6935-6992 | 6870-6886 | 0.062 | 6.09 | 8.85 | 6.91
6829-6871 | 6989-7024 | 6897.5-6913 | 0.049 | 6.13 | 9.56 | 7.34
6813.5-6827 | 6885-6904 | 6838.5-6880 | 0.029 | 6.01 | 6.59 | 6.31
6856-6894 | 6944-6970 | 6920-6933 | 0.089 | 6.28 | 8.7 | 7.8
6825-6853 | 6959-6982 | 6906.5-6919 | 0.050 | 6.22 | 8.98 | 7.77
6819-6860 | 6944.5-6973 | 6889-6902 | 0.102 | 6.09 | 8.76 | 7.35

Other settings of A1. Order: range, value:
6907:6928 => 6.09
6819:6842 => 5.48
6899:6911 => 6.16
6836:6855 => 5.4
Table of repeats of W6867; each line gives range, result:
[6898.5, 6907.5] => 6.81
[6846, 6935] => 6.66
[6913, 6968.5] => 8.05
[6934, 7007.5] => 8.95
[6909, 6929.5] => 7.22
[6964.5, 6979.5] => 9.07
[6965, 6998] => 9.29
